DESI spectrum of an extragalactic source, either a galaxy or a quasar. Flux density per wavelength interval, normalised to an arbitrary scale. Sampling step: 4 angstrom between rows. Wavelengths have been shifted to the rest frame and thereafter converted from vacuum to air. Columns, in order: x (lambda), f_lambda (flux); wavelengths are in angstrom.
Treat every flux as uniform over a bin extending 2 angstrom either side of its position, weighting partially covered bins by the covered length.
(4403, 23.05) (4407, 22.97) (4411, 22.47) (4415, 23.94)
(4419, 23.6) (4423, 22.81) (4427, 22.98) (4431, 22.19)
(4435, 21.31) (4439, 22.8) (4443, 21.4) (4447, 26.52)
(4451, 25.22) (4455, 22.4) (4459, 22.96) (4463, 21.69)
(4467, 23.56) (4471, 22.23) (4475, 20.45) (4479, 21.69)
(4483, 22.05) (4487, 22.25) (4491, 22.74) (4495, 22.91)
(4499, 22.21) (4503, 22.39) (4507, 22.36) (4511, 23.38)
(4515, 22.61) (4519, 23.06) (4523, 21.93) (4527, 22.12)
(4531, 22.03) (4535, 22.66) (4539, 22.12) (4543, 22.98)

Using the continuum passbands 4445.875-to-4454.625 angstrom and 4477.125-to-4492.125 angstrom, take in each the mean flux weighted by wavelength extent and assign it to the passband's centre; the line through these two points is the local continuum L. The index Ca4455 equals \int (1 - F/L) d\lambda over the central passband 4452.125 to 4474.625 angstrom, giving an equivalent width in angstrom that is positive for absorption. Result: 1.4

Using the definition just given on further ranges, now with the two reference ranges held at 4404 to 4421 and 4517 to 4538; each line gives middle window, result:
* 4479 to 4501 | 0.27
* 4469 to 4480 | 0.64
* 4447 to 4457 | -0.62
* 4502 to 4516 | -0.14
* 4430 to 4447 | 0.43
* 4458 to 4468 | 0.09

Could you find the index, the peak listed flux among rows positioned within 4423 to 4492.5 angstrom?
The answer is 26.52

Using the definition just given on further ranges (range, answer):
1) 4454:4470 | 23.56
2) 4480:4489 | 22.25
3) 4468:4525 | 23.38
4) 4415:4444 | 23.94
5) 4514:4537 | 23.06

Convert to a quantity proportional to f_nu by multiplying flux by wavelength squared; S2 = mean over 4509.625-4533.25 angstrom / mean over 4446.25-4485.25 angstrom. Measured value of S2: 1.0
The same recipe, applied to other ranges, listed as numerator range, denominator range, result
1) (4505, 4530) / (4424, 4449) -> 1.02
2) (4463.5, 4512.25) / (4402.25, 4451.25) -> 0.99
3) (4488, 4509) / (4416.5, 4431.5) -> 1.01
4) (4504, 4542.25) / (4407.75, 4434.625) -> 1.03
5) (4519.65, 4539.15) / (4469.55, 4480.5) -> 1.06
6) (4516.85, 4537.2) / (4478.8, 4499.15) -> 1.02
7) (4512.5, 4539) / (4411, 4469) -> 1.01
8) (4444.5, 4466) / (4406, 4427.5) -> 1.04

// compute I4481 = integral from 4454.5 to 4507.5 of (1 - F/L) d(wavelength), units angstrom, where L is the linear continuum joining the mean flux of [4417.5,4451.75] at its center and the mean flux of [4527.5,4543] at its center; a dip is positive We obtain 1.1 angstrom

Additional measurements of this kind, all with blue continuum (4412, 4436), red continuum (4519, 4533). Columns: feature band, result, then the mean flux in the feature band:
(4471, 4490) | 0.6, 21.7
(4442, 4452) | -0.8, 24.6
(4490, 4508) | -0.1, 22.5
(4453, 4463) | 0.1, 22.5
